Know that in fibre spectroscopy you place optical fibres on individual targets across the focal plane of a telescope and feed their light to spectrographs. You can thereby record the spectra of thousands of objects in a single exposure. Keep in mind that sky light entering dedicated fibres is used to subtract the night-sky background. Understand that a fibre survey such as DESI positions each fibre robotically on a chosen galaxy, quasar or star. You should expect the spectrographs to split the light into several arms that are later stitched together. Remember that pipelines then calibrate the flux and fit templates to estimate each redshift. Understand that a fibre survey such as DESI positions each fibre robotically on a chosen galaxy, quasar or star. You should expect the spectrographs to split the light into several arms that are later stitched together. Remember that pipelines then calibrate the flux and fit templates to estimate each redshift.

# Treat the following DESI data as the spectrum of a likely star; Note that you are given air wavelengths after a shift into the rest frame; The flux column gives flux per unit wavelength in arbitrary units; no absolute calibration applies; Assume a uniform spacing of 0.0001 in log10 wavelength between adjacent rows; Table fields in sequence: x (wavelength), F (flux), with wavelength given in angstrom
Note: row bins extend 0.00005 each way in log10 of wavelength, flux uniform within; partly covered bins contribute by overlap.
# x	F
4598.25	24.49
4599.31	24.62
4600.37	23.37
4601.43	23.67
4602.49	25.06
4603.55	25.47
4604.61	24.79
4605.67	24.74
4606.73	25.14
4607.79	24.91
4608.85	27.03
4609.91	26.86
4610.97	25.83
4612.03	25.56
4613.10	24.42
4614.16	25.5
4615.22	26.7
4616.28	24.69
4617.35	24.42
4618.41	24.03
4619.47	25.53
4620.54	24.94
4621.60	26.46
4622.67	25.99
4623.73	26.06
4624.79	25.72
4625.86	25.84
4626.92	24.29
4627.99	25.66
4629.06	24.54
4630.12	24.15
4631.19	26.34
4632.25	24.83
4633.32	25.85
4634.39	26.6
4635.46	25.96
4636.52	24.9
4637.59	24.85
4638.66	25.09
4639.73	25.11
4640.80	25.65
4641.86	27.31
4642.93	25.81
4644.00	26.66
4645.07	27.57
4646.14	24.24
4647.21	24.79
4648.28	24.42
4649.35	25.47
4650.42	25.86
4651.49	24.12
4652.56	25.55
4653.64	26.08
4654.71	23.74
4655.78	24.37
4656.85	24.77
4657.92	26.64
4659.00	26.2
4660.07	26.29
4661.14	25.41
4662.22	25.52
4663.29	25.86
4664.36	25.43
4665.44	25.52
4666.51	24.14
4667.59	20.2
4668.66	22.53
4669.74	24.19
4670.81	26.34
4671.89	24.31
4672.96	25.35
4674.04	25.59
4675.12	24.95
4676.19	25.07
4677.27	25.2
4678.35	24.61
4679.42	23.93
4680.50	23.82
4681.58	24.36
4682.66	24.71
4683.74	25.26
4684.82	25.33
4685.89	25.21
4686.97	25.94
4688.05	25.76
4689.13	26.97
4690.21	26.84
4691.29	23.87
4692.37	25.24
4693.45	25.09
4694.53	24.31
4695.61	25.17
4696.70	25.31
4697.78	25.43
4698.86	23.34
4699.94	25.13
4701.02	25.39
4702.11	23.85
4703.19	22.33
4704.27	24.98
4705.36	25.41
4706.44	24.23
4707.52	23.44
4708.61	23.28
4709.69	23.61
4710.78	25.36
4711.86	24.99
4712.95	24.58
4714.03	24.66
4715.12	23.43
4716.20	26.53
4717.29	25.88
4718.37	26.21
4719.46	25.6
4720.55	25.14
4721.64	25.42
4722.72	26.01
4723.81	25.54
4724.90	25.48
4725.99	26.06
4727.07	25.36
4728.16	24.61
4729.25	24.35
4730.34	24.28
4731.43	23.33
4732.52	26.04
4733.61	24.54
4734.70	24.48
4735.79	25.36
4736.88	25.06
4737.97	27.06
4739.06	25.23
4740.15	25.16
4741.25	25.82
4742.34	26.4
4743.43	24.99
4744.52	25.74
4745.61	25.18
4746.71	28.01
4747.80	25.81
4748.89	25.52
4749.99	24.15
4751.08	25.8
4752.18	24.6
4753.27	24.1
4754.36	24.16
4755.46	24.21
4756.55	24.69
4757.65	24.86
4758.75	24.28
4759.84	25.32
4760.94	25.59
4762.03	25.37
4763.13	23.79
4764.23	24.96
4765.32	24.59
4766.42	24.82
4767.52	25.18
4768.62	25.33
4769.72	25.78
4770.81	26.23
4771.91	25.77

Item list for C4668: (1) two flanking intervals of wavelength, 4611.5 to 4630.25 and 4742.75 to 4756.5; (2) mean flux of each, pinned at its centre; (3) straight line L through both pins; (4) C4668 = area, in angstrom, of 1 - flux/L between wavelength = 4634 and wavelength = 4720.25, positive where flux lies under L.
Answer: 0.7 angstrom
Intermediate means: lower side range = 25.3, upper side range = 25.2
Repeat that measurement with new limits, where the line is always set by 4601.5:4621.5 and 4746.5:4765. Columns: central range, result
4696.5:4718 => 0.4 angstrom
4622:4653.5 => -0.3 angstrom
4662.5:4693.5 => 0.3 angstrom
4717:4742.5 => -0.3 angstrom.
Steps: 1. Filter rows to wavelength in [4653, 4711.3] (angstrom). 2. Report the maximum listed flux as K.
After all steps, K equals 26.97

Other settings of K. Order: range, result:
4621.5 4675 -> 27.57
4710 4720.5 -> 26.53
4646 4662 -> 26.64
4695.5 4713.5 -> 25.43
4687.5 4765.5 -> 28.01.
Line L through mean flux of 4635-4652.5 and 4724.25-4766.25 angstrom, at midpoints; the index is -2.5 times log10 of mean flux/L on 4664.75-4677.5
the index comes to 0.04 mag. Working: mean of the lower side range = 25.5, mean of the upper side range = 25.1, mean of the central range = 24.4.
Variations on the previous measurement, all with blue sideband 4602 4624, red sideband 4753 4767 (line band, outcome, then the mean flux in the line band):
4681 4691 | -0.02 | 25.5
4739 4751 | -0.04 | 25.7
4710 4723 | -0.02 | 25.3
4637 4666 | -0.01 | 25.5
